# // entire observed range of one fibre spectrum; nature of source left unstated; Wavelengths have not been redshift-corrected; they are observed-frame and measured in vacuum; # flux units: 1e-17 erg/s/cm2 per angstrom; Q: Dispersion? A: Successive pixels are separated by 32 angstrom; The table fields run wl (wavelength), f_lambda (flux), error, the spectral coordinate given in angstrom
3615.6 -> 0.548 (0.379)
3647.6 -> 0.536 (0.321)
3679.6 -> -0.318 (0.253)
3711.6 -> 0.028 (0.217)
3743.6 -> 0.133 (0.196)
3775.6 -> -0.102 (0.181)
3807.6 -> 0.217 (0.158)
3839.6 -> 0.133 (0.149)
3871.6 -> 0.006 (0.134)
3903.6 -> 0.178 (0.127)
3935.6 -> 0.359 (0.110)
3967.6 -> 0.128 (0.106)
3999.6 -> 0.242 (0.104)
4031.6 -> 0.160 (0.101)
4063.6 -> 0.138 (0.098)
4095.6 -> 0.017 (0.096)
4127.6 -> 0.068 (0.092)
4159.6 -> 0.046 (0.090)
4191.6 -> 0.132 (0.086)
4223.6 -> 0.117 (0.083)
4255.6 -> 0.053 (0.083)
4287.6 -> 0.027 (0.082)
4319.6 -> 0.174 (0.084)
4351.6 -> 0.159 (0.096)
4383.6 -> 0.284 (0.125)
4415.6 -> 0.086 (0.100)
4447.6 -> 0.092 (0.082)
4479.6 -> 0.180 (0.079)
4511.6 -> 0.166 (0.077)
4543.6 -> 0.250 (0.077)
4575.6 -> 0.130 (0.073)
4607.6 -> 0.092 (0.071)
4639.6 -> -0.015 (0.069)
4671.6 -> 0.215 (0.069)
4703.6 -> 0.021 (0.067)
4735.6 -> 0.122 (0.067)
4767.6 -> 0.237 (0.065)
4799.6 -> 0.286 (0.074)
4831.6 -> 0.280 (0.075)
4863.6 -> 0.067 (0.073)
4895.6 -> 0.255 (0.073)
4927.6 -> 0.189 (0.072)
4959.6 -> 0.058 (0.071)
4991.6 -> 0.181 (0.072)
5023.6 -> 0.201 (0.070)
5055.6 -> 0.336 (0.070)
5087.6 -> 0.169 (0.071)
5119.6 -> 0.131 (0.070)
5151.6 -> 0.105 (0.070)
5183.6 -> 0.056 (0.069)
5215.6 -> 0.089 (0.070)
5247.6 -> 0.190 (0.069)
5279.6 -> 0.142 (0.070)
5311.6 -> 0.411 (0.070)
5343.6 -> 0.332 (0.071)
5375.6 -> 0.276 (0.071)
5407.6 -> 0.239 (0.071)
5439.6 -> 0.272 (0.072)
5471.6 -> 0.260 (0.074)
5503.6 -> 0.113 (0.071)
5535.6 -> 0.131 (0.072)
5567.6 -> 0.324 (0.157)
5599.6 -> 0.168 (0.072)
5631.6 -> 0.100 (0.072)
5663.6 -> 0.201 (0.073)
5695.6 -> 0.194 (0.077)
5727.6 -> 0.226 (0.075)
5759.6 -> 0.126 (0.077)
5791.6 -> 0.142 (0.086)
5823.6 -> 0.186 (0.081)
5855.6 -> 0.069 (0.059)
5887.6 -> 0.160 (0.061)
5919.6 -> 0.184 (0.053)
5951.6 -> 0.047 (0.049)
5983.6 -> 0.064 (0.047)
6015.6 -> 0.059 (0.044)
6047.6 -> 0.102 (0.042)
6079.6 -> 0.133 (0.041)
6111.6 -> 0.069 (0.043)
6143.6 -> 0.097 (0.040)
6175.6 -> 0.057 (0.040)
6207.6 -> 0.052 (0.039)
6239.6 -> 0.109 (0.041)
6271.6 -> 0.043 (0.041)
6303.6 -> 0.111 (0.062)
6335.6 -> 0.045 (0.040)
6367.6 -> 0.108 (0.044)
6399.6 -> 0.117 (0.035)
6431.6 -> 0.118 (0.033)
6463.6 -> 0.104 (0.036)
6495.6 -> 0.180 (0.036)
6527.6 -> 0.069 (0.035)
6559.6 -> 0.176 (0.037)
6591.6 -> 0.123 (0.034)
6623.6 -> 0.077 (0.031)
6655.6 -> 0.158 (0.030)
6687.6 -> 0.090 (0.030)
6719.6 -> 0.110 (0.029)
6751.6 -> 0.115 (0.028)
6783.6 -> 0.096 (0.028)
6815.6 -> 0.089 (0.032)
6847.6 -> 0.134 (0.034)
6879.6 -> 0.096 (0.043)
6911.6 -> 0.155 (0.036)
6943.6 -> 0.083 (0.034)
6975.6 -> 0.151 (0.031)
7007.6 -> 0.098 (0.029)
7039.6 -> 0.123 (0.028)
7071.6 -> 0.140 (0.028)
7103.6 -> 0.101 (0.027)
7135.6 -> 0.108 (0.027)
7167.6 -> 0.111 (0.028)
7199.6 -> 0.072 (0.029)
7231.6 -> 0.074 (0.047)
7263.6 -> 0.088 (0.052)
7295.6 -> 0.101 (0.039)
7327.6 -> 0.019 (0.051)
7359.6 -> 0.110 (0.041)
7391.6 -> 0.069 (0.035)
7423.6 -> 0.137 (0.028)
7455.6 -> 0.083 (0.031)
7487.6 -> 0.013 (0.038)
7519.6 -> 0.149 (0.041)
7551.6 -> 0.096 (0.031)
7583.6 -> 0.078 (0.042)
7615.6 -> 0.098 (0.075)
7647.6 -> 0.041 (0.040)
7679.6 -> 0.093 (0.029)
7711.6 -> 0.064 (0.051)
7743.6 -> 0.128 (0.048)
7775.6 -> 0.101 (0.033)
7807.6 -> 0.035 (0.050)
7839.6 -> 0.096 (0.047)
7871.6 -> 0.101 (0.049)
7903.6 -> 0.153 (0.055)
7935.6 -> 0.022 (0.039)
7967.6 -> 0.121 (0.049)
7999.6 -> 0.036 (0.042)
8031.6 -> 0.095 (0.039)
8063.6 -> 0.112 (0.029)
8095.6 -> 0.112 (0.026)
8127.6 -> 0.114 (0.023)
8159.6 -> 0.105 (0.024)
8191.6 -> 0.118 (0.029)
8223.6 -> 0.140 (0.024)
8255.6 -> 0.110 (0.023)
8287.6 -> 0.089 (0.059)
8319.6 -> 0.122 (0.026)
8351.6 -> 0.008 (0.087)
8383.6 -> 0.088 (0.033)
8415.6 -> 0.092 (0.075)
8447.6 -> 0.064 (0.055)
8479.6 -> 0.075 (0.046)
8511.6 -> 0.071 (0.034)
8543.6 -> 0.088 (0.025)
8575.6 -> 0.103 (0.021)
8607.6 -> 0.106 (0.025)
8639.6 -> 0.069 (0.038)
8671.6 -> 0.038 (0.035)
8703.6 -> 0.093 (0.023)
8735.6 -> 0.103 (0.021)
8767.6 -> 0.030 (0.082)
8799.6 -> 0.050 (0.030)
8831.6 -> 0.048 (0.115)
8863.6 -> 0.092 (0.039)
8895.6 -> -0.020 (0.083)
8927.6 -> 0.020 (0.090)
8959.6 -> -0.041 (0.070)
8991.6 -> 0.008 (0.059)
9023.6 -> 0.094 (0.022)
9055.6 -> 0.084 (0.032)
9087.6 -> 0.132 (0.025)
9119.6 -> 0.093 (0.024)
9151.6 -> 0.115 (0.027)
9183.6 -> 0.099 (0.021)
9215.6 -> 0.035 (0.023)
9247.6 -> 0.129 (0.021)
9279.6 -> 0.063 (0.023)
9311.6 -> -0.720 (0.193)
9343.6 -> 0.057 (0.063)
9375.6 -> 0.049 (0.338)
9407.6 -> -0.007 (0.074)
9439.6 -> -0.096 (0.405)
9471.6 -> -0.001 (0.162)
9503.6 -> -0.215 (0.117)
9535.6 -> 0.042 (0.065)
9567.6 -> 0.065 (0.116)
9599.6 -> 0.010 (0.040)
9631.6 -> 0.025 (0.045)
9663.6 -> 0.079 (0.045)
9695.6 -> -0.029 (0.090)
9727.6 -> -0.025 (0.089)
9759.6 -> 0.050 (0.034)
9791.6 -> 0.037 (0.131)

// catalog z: 1.434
